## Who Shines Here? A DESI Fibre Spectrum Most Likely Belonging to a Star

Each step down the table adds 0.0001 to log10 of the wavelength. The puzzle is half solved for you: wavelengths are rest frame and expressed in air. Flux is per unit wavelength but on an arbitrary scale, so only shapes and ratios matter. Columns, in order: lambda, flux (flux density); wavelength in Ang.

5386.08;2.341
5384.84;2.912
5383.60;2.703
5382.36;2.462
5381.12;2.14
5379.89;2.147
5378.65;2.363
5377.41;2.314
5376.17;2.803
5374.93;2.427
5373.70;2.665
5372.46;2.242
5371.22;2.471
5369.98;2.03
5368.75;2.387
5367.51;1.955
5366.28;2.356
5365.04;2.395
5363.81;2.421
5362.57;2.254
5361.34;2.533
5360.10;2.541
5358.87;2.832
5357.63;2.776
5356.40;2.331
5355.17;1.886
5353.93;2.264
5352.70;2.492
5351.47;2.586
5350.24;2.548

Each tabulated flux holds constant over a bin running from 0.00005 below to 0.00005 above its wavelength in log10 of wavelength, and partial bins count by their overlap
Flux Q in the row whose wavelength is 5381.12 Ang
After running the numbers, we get 2.14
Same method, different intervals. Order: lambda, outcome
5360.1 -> 2.541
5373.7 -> 2.665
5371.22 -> 2.471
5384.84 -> 2.912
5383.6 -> 2.703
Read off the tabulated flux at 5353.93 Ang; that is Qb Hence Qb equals 2.264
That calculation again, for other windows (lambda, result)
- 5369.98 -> 2.03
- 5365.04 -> 2.395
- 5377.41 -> 2.314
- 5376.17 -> 2.803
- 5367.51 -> 1.955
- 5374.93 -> 2.427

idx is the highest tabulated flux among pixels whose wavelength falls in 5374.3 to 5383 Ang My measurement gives 2.803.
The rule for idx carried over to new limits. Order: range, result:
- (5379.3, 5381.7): 2.147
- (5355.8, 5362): 2.832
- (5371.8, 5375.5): 2.665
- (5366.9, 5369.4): 2.387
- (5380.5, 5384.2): 2.703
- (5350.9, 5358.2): 2.776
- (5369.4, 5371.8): 2.471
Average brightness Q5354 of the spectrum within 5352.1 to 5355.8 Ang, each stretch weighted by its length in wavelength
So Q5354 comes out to 2.21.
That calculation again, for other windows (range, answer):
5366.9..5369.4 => 2.17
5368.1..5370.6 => 2.21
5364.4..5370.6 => 2.23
